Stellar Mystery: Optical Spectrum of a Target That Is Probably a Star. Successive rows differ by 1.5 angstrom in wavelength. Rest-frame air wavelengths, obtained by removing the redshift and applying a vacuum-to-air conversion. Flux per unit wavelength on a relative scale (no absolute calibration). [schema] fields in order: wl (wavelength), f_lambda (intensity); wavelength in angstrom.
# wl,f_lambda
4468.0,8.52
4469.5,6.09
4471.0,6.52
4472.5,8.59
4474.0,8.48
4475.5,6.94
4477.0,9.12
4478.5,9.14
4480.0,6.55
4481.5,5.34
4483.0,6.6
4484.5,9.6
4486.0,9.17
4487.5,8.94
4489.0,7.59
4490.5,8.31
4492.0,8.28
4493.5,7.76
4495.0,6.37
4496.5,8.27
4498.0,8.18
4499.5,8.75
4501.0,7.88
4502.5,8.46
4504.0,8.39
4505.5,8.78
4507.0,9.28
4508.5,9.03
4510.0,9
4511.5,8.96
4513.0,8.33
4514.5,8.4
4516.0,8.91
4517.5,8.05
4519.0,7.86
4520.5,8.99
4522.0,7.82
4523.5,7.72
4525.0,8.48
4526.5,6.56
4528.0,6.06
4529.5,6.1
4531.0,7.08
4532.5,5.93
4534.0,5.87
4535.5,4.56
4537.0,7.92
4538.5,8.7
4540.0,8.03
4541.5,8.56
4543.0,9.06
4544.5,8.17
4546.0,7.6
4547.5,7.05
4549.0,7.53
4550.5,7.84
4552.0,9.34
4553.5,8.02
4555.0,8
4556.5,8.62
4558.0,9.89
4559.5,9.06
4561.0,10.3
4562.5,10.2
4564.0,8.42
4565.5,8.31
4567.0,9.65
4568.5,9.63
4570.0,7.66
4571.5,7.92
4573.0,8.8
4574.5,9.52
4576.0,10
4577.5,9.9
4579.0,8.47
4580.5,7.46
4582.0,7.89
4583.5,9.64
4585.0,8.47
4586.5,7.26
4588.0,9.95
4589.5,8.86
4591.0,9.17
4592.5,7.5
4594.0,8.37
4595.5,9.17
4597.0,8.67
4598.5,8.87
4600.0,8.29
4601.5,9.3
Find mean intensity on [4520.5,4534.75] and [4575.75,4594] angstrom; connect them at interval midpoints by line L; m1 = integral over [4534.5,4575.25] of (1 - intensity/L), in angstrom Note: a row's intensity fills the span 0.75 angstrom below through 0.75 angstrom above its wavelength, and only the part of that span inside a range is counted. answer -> -3.5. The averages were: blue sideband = 6.96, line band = 8.44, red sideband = 8.66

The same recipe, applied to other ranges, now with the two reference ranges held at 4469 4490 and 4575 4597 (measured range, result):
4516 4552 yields 3.2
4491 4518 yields -1.3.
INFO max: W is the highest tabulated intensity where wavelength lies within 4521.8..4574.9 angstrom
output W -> 10.3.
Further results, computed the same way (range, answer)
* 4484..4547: 9.6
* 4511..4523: 8.99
